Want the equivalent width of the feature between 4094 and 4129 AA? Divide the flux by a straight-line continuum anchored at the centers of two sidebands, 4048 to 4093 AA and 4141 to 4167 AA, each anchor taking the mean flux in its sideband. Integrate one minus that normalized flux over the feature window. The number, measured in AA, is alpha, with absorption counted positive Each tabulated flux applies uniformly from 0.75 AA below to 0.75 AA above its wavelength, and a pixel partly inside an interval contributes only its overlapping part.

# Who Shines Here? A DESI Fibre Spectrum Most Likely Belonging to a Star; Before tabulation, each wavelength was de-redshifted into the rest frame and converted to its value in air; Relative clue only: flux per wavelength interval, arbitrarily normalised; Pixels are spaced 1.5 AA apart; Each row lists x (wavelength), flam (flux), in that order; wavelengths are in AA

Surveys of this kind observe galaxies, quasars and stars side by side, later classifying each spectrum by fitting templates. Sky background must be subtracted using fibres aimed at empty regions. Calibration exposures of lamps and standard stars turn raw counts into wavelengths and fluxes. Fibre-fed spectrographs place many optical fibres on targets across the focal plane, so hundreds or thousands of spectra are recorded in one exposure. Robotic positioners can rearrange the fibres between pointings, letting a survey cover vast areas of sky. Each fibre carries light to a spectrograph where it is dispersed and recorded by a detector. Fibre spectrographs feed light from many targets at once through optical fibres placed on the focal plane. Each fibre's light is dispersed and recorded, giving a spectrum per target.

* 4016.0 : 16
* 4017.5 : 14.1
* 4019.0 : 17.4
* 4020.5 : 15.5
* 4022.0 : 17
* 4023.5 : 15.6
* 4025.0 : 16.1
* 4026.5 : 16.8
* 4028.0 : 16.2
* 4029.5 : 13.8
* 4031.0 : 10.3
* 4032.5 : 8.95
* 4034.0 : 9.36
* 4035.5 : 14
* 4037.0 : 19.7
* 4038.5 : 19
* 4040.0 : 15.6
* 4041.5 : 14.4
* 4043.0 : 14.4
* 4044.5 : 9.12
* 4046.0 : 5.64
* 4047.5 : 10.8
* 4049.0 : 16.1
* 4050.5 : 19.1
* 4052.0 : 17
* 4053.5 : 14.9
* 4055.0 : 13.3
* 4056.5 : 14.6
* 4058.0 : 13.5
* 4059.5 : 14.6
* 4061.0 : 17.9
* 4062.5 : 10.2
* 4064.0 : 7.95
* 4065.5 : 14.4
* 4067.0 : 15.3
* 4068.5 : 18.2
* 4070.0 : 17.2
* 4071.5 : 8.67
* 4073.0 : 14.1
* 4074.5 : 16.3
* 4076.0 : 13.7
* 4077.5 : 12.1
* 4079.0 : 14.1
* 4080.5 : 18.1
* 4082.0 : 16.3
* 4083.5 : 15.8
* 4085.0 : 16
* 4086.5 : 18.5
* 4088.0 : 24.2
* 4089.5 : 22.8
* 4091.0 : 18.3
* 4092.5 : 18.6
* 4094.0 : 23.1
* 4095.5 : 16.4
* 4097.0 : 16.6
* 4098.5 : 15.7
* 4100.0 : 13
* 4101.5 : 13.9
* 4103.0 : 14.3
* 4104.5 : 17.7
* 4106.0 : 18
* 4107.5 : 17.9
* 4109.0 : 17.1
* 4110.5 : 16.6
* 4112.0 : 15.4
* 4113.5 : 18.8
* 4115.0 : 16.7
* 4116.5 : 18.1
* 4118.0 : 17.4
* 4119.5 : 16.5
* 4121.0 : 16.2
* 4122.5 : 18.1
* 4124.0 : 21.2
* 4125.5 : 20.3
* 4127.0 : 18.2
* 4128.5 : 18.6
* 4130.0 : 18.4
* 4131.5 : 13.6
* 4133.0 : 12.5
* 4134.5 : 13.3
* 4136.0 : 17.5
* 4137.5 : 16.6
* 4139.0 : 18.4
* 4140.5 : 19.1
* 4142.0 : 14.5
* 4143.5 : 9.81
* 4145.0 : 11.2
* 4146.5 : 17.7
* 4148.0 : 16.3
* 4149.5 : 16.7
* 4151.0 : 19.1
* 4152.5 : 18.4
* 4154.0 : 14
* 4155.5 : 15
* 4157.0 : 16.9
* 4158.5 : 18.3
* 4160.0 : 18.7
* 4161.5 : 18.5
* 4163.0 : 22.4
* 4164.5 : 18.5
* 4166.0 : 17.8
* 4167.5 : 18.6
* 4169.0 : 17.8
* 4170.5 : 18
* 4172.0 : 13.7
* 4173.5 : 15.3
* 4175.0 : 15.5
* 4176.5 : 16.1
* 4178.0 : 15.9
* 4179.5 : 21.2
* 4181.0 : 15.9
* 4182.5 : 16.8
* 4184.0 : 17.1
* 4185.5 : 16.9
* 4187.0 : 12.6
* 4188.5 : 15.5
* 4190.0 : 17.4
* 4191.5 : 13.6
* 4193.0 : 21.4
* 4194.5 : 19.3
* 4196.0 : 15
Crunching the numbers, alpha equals -2.13 AA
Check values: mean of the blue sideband 15.7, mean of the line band 17.2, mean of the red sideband 16.7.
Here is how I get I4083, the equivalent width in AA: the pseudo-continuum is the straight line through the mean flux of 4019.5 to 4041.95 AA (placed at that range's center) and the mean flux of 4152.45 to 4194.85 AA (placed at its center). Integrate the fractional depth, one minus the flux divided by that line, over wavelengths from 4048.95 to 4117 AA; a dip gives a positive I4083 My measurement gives -1.8 AA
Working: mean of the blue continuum 14.9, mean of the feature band 16.1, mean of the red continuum 17.1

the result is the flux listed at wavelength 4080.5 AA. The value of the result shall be 18.1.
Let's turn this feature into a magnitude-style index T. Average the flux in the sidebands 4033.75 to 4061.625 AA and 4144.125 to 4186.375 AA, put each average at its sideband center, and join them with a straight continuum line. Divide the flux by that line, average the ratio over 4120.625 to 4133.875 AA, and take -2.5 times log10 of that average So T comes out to -0.08 mag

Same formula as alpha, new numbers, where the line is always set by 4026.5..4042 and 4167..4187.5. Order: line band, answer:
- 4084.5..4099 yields -3.8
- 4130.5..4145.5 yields 1.1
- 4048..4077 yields 0.3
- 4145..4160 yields -0.5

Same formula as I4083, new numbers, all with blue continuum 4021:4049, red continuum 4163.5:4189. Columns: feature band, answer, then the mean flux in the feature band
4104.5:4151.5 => -3.19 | 16.8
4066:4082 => -0.27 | 14.8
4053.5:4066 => 0.80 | 13.4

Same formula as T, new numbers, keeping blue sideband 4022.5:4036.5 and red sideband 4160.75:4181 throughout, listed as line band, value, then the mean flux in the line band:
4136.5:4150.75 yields 0.07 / 15.7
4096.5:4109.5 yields -0.02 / 16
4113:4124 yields -0.10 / 17.6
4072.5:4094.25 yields -0.15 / 17.4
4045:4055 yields 0.04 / 13.8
